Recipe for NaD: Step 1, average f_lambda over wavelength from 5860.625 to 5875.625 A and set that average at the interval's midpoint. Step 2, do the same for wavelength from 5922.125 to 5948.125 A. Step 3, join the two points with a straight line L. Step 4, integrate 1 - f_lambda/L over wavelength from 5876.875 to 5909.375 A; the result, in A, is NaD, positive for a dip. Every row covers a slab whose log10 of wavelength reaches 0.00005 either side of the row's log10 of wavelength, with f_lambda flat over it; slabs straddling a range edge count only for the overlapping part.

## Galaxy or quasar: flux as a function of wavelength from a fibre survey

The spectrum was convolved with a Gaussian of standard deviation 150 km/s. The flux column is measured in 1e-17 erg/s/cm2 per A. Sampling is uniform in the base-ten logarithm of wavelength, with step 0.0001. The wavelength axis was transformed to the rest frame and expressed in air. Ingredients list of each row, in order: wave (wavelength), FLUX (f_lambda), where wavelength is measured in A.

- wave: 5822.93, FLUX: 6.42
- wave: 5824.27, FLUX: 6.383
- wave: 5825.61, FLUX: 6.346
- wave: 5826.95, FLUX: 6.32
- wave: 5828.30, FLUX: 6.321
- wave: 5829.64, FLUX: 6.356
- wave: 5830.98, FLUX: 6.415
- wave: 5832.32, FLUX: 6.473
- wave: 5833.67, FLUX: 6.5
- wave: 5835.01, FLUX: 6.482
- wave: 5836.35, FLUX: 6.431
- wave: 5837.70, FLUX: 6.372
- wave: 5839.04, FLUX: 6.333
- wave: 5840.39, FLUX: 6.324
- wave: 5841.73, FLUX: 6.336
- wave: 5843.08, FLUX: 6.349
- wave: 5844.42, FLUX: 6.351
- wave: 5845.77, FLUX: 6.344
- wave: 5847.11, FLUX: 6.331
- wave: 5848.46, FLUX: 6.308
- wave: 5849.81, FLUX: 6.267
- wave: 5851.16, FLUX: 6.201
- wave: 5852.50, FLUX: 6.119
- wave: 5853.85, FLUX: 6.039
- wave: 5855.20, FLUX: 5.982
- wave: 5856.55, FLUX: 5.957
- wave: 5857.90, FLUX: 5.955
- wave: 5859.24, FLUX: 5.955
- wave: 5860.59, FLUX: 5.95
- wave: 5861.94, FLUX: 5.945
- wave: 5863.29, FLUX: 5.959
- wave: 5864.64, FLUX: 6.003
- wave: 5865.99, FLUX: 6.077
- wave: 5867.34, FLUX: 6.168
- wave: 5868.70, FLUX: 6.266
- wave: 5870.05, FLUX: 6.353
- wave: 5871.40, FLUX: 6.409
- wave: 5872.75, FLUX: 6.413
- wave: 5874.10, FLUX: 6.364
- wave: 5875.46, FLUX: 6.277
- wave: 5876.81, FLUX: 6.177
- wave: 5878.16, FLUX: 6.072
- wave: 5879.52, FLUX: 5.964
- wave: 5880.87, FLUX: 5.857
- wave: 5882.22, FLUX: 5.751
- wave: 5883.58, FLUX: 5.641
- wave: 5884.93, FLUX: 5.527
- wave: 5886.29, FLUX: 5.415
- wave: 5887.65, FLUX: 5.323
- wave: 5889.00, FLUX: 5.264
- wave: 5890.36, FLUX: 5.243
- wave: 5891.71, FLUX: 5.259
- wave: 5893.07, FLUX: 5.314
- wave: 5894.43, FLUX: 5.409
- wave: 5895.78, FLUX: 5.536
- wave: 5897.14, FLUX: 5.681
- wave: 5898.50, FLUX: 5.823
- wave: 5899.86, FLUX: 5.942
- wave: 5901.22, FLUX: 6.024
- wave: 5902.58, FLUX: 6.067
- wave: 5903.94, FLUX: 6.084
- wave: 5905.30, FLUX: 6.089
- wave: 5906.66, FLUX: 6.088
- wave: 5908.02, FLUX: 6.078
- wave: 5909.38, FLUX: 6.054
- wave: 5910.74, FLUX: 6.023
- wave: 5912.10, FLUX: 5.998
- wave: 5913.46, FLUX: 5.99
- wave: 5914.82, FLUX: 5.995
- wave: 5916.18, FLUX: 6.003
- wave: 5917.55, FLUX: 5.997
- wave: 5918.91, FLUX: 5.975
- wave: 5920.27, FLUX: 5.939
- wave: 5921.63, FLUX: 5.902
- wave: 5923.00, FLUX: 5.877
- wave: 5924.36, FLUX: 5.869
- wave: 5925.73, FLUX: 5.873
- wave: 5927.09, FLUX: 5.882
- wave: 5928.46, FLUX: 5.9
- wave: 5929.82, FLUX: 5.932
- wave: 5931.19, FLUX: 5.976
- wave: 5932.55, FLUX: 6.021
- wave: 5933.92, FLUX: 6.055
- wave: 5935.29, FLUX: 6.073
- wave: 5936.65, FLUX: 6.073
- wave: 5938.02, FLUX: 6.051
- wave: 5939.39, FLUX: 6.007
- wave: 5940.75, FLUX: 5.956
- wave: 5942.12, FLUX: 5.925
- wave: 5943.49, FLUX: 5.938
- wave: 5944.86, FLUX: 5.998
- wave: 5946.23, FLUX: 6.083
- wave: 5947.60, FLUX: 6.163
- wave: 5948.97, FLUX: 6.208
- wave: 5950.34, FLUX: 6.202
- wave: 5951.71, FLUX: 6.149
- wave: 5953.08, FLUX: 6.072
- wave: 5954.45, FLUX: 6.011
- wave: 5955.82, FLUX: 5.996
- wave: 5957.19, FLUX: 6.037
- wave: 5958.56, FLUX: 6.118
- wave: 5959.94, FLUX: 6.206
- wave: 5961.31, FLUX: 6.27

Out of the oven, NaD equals 2.0 A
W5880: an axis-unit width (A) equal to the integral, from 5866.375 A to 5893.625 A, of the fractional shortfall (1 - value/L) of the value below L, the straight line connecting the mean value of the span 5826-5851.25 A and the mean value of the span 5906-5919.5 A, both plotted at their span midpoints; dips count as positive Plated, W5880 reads 1.4 A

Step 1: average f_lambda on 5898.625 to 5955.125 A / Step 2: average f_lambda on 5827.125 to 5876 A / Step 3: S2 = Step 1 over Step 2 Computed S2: 0.96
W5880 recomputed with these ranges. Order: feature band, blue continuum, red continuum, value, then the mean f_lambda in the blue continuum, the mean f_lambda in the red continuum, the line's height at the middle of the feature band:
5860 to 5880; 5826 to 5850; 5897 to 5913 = 0.10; 6.37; 6.01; 6.19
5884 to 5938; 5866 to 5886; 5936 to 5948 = 1.83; 6.07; 6.02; 6.04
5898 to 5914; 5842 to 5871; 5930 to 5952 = 0.17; 6.14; 6.05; 6.09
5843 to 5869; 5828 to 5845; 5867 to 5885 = 0.55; 6.39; 6.11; 6.25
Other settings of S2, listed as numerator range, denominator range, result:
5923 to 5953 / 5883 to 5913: 1.05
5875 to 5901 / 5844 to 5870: 0.92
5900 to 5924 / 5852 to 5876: 0.98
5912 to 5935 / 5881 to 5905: 1.06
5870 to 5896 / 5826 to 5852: 0.91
